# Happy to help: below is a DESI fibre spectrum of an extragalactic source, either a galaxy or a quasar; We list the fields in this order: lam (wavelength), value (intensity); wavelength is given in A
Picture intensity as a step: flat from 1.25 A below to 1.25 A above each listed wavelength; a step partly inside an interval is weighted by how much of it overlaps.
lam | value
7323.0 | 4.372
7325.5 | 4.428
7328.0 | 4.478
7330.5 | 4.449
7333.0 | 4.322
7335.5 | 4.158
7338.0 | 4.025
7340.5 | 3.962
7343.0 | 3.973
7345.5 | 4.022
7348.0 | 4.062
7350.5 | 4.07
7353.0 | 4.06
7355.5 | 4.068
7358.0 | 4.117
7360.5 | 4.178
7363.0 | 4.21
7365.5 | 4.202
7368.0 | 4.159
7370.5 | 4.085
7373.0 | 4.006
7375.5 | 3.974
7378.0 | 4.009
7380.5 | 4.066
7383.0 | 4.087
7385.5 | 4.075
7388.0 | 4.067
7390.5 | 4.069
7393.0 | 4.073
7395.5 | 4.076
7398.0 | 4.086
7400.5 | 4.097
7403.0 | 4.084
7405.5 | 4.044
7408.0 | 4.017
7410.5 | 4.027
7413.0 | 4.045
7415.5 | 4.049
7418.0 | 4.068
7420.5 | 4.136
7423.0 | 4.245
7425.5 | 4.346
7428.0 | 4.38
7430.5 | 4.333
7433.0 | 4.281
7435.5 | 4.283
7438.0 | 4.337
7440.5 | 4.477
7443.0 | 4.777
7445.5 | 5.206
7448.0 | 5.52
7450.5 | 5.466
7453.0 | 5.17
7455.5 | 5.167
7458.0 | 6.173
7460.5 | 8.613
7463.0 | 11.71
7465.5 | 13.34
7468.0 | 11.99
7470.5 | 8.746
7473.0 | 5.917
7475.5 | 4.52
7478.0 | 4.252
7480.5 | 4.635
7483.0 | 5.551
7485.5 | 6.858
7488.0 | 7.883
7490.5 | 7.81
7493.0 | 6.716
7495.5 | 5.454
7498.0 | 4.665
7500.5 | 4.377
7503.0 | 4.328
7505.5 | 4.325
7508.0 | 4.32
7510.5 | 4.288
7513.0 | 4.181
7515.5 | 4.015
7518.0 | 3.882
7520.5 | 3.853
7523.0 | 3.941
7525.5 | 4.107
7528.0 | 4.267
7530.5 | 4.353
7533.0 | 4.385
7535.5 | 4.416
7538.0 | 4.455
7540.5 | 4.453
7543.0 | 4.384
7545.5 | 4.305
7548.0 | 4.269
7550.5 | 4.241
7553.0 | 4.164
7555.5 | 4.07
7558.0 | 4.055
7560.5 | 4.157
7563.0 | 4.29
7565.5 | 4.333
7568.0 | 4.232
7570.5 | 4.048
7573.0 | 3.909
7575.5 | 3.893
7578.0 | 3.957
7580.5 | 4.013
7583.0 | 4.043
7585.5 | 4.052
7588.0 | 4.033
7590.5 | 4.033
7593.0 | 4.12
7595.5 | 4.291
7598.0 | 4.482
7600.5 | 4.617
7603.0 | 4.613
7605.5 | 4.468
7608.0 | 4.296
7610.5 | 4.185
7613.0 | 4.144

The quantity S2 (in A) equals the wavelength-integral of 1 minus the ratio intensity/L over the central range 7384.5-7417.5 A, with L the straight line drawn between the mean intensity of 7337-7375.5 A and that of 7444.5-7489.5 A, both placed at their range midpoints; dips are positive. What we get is 7.5 A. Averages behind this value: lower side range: 4.08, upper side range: 7.05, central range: 4.06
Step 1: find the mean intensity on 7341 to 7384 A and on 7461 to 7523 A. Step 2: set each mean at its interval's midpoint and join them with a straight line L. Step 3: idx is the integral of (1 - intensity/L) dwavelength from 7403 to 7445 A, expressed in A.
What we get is 6.7 A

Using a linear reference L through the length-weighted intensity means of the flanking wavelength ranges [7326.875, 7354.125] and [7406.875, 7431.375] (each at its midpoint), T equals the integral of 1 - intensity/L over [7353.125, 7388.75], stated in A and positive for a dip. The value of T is 0.50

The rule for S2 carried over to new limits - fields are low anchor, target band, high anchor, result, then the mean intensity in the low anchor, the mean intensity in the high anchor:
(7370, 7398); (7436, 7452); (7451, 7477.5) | 4.7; 4.05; 7.95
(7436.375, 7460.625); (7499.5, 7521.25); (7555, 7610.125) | 2.8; 5.33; 4.18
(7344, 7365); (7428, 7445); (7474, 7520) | 0.8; 4.1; 5.1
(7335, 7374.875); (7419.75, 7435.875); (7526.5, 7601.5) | -0.6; 4.08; 4.21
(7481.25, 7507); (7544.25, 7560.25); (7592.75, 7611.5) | 2.7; 5.76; 4.4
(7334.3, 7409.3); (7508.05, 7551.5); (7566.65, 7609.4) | -0.8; 4.07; 4.18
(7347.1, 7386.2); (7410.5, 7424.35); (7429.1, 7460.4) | 1.8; 4.09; 5.07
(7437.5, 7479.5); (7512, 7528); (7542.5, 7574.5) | 3.6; 6.82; 4.18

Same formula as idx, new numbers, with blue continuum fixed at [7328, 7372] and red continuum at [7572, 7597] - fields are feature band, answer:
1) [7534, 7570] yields -1.92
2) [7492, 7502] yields -2.87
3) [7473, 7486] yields -3.36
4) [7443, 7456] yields -3.71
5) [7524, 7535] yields -0.59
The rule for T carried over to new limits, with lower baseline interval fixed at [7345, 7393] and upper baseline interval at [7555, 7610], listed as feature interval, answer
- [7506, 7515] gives -0.21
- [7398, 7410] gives 0.12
